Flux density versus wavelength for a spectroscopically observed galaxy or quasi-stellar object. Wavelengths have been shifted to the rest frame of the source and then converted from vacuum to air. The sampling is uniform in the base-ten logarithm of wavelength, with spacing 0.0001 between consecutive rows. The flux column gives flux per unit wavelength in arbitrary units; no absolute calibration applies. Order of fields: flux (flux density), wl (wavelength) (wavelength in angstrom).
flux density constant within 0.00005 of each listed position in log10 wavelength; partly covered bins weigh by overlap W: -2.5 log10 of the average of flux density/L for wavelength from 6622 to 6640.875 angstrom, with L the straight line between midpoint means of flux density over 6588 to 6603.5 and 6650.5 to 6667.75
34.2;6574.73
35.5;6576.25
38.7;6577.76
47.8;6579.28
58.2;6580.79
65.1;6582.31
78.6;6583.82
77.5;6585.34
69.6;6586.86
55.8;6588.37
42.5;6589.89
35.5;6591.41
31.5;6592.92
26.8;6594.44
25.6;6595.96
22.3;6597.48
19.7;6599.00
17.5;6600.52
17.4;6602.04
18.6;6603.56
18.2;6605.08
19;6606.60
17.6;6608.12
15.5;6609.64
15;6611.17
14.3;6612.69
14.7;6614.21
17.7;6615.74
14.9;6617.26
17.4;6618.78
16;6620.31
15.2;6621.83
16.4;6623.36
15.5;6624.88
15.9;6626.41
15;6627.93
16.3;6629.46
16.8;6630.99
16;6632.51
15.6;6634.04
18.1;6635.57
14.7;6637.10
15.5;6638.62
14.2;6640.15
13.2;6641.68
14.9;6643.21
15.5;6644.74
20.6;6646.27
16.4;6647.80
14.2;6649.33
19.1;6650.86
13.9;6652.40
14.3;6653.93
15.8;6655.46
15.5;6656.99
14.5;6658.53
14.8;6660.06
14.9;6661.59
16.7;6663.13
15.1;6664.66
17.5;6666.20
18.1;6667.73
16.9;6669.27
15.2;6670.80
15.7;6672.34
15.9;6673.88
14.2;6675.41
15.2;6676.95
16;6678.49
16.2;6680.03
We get 0.32 mag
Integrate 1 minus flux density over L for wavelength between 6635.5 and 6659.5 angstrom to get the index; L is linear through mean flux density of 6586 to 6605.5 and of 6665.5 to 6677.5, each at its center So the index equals 6.1 angstrom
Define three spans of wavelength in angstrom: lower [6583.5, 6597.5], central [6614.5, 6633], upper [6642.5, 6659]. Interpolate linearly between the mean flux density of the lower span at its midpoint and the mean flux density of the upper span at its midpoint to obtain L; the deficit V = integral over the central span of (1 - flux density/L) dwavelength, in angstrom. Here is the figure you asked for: 8.4 angstrom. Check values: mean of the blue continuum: 46.8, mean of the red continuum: 15.9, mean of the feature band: 16.1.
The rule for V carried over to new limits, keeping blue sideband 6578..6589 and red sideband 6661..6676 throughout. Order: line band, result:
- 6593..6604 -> 6.66 angstrom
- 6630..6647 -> 8.69 angstrom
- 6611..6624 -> 8.39 angstrom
